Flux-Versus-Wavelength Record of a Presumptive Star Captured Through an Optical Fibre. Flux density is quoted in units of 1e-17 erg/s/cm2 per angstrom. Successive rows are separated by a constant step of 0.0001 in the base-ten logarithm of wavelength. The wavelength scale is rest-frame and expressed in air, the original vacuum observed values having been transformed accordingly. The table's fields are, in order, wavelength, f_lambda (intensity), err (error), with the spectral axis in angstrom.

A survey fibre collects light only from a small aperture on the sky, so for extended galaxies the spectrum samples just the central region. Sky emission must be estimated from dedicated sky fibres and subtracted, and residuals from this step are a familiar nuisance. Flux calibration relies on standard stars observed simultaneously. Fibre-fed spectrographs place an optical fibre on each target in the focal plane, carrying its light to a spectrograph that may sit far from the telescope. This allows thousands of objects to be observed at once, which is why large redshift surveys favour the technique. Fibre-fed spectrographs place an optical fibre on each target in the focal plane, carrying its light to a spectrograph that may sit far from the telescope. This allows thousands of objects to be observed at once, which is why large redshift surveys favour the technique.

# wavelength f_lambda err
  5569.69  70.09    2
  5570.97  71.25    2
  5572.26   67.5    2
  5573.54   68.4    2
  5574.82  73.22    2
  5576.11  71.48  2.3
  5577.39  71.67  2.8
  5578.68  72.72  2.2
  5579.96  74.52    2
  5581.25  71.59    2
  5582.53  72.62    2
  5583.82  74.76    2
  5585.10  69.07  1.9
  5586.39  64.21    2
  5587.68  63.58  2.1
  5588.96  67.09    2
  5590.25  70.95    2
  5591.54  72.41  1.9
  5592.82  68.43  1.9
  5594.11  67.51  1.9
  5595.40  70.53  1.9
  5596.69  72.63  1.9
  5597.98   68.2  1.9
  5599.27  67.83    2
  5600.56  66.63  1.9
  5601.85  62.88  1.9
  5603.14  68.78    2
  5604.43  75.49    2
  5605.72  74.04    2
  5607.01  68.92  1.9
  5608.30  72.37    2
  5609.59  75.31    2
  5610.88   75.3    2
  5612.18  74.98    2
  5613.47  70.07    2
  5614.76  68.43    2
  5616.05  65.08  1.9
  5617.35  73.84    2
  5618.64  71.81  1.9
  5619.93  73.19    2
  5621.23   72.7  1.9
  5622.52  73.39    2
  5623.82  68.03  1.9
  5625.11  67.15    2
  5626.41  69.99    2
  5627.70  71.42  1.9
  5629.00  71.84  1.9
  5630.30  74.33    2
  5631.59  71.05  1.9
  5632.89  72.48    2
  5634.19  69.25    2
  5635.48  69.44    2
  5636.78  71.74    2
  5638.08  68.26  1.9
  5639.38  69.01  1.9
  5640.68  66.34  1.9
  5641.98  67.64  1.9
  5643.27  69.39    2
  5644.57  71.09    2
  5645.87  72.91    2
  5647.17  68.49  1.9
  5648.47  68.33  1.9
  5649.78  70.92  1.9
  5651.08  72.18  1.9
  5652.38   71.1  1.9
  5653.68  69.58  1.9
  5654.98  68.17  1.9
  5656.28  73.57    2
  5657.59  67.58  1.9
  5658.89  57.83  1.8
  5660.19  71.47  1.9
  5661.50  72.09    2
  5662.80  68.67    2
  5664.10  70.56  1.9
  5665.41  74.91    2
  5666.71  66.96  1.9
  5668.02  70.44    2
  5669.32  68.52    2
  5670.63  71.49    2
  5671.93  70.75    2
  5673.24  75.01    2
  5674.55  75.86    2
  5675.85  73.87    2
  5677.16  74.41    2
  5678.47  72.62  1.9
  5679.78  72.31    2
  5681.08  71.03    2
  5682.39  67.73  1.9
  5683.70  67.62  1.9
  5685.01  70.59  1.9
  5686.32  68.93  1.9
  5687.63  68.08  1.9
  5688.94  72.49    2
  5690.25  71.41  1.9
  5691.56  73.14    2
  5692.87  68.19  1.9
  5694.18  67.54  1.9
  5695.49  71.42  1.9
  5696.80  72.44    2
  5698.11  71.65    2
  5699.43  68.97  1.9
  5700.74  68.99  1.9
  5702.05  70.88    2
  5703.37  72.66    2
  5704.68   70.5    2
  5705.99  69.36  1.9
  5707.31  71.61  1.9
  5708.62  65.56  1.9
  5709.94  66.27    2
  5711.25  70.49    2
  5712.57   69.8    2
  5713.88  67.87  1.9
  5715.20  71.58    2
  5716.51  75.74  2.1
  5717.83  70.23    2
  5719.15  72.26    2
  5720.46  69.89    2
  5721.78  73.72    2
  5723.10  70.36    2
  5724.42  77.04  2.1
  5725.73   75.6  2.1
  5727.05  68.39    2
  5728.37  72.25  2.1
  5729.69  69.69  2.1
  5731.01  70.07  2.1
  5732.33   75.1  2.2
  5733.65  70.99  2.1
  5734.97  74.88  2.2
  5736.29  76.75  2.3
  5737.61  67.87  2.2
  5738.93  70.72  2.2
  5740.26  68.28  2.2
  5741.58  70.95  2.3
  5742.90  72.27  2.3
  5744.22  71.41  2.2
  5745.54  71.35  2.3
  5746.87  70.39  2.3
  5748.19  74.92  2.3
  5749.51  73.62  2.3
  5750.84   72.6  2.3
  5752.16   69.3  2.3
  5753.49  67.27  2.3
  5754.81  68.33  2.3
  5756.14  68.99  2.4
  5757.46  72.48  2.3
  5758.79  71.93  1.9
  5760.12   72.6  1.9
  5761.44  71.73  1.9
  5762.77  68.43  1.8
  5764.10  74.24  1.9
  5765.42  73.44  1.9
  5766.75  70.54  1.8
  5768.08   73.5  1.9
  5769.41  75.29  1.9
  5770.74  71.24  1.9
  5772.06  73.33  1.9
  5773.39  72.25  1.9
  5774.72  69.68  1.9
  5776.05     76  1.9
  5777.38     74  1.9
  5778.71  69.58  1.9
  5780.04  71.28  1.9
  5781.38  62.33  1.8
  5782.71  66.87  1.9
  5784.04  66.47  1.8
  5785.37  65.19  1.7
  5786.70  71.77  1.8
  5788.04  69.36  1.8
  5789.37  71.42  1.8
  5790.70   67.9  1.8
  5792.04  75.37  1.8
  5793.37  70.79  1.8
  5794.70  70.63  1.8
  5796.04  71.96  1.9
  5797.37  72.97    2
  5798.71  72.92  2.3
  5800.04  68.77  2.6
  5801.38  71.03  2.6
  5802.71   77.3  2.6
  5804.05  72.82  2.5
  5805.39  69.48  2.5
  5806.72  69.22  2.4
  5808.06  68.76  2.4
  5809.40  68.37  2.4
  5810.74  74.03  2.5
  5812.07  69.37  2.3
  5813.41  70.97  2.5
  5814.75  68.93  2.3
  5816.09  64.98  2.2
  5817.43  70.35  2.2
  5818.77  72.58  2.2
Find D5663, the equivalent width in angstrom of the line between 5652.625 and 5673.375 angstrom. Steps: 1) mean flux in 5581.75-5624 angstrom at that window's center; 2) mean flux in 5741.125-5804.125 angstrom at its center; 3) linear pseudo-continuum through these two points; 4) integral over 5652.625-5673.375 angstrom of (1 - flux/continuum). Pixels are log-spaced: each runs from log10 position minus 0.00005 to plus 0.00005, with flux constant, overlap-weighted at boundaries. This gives 0.3 angstrom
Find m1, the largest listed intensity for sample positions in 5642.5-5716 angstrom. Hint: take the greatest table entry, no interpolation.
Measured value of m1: 75.86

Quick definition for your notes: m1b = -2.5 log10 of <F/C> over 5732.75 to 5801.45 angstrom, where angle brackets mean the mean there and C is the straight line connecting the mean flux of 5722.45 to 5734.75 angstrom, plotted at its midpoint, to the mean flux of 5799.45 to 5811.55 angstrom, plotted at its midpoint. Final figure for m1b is 0.01 mag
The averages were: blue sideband 72.3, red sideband 71.1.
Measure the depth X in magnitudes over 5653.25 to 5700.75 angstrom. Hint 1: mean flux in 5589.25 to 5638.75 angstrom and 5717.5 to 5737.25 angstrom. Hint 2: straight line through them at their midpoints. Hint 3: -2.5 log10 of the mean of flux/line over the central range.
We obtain 0.02 mag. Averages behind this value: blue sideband 70.7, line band 70.5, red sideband 72.5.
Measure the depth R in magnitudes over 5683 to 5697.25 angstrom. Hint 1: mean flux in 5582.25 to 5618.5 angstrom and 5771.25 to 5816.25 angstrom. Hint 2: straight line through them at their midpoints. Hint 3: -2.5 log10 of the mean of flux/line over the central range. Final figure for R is 0.00 mag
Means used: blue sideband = 70.1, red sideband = 70.5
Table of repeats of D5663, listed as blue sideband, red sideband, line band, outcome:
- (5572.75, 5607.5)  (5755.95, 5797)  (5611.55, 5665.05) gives 0.1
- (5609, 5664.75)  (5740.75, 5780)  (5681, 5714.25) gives 0.6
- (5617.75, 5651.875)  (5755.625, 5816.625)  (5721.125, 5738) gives -0.4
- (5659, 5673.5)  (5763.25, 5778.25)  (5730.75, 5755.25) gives 0.3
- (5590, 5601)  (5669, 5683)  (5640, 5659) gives 0.5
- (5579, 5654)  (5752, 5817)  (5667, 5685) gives -0.3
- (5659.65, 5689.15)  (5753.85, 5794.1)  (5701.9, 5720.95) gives 0.2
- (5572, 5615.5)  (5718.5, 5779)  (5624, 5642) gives 0.2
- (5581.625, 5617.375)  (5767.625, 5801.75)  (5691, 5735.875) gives -0.3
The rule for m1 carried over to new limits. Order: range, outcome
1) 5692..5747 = 77.04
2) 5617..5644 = 74.33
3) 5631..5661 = 73.57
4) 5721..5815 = 77.3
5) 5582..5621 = 75.49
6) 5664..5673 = 74.91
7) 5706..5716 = 71.61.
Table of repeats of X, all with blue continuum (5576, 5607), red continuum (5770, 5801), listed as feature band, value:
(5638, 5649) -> 0.02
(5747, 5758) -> -0.01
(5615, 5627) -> -0.01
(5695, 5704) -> -0.01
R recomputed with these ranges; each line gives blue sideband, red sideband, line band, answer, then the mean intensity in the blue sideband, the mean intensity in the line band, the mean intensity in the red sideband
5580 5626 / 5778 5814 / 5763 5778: -0.04 mag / 70.3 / 72.9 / 70.3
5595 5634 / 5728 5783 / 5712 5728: -0.01 mag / 70.9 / 71.9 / 71.4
